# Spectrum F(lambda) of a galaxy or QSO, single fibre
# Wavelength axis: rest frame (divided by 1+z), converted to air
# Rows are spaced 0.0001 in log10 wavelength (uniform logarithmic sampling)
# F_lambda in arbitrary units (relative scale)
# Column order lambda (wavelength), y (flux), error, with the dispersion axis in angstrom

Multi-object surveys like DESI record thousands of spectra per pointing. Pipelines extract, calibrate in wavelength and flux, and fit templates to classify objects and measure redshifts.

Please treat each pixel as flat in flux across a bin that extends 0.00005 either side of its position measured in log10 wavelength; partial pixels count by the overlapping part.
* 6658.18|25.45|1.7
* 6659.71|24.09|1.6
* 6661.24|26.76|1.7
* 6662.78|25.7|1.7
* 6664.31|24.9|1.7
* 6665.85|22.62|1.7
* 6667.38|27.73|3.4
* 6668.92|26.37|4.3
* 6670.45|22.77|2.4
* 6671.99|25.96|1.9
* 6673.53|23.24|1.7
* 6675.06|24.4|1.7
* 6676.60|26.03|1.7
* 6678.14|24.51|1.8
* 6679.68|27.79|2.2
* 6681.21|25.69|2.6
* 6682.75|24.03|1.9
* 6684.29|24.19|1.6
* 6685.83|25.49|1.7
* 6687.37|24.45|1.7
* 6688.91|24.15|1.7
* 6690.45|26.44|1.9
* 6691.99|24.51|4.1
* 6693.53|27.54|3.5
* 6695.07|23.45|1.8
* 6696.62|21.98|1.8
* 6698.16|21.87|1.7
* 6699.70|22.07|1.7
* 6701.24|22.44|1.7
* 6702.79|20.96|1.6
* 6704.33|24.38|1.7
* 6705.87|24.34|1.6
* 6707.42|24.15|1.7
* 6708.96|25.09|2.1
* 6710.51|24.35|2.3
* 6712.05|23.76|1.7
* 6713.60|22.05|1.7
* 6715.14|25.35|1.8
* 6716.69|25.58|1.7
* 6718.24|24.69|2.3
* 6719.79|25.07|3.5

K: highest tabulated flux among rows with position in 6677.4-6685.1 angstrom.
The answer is 27.79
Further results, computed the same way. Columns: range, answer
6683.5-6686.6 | 25.49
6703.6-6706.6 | 24.38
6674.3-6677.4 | 26.03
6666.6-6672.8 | 27.73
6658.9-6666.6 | 26.76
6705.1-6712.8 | 25.09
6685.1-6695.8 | 27.54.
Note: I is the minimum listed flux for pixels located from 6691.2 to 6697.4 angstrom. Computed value 21.98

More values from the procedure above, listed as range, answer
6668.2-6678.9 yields 22.77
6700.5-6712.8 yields 20.96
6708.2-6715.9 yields 22.05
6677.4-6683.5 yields 24.03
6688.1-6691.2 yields 24.15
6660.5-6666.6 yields 22.62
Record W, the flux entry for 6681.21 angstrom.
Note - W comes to 25.69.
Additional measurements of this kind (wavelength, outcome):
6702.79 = 20.96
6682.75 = 24.03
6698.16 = 21.87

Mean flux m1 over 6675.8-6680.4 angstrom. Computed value 26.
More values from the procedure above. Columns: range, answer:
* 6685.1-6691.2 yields 25.1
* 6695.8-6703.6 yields 21.9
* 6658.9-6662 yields 25.5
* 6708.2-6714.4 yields 23.8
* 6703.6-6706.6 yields 24.4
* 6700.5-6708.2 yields 23.3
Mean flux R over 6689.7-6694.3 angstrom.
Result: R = 26.2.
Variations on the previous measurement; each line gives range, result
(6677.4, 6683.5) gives 25.5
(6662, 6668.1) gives 25.2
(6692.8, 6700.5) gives 23.4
